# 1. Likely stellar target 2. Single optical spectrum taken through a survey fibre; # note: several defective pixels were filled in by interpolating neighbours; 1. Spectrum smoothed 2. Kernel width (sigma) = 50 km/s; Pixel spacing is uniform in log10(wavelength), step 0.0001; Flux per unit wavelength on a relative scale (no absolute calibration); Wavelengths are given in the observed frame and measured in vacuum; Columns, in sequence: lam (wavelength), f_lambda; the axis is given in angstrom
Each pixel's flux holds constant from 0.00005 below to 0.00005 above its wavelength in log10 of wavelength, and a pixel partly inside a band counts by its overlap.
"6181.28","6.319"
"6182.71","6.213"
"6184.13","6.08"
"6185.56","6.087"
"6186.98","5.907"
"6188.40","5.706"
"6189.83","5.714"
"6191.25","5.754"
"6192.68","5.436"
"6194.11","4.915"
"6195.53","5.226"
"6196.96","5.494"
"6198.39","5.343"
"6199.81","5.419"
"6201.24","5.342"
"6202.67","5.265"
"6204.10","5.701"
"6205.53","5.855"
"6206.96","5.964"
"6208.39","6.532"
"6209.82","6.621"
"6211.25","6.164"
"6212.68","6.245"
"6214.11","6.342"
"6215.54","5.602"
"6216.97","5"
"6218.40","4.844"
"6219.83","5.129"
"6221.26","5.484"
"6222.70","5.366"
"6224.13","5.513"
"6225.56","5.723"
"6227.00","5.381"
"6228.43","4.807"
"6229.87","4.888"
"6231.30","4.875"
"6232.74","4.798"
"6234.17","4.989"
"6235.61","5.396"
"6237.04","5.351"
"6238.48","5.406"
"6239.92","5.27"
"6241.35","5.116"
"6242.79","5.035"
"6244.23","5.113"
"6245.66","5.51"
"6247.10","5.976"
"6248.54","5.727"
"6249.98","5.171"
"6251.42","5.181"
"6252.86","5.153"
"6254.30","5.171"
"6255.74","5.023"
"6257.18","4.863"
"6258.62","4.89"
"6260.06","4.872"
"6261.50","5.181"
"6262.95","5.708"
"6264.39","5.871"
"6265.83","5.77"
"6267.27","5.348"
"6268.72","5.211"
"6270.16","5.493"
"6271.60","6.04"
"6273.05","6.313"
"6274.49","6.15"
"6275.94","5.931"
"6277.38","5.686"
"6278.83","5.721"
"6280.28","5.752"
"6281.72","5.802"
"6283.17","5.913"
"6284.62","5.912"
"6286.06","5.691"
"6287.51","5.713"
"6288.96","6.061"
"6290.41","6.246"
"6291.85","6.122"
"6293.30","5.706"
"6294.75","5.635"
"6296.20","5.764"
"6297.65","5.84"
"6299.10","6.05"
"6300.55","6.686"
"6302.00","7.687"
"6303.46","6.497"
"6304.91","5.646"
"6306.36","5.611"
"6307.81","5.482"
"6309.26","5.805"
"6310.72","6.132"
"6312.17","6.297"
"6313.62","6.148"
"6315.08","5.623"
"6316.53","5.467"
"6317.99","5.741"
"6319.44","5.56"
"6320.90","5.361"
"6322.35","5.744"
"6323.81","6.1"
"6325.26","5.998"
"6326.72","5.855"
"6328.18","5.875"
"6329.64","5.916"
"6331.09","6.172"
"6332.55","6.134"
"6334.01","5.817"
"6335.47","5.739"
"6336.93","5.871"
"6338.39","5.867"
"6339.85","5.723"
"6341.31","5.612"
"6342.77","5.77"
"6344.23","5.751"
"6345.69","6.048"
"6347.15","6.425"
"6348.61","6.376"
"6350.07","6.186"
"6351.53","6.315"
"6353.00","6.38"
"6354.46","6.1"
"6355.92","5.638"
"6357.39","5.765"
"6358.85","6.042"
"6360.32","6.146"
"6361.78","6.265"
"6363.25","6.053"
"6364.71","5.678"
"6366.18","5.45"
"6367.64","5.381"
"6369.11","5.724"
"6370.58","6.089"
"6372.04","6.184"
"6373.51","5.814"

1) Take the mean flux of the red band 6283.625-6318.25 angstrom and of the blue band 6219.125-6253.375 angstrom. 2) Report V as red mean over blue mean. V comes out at 1.1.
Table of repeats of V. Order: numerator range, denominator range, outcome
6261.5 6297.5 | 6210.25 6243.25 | 1.08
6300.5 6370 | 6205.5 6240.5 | 1.08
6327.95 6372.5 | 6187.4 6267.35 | 1.10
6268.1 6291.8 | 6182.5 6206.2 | 1.05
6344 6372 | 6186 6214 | 1.05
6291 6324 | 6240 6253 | 1.11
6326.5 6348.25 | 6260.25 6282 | 1.04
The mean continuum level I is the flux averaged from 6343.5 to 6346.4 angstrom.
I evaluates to 5.9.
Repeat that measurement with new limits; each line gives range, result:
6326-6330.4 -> 5.89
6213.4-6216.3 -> 5.96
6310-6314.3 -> 6.2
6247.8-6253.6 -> 5.31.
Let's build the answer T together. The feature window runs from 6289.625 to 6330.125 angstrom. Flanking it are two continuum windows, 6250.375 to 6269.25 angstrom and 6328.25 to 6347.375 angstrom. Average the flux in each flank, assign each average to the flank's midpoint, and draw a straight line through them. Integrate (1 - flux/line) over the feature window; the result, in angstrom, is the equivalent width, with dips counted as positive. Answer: -2.1 angstrom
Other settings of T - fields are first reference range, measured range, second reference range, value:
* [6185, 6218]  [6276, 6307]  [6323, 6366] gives -0.6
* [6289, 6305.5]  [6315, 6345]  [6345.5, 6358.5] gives 1.7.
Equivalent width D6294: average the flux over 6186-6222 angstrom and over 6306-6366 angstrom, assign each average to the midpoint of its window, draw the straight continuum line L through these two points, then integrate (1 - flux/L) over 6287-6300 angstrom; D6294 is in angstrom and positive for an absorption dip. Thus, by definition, -0.2 angstrom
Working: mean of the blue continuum 5.64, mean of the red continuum 5.91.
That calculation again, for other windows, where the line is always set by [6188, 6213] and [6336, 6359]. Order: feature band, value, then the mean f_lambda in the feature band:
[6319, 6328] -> 0.2 angstrom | 5.78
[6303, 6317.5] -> 0.1 angstrom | 5.86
